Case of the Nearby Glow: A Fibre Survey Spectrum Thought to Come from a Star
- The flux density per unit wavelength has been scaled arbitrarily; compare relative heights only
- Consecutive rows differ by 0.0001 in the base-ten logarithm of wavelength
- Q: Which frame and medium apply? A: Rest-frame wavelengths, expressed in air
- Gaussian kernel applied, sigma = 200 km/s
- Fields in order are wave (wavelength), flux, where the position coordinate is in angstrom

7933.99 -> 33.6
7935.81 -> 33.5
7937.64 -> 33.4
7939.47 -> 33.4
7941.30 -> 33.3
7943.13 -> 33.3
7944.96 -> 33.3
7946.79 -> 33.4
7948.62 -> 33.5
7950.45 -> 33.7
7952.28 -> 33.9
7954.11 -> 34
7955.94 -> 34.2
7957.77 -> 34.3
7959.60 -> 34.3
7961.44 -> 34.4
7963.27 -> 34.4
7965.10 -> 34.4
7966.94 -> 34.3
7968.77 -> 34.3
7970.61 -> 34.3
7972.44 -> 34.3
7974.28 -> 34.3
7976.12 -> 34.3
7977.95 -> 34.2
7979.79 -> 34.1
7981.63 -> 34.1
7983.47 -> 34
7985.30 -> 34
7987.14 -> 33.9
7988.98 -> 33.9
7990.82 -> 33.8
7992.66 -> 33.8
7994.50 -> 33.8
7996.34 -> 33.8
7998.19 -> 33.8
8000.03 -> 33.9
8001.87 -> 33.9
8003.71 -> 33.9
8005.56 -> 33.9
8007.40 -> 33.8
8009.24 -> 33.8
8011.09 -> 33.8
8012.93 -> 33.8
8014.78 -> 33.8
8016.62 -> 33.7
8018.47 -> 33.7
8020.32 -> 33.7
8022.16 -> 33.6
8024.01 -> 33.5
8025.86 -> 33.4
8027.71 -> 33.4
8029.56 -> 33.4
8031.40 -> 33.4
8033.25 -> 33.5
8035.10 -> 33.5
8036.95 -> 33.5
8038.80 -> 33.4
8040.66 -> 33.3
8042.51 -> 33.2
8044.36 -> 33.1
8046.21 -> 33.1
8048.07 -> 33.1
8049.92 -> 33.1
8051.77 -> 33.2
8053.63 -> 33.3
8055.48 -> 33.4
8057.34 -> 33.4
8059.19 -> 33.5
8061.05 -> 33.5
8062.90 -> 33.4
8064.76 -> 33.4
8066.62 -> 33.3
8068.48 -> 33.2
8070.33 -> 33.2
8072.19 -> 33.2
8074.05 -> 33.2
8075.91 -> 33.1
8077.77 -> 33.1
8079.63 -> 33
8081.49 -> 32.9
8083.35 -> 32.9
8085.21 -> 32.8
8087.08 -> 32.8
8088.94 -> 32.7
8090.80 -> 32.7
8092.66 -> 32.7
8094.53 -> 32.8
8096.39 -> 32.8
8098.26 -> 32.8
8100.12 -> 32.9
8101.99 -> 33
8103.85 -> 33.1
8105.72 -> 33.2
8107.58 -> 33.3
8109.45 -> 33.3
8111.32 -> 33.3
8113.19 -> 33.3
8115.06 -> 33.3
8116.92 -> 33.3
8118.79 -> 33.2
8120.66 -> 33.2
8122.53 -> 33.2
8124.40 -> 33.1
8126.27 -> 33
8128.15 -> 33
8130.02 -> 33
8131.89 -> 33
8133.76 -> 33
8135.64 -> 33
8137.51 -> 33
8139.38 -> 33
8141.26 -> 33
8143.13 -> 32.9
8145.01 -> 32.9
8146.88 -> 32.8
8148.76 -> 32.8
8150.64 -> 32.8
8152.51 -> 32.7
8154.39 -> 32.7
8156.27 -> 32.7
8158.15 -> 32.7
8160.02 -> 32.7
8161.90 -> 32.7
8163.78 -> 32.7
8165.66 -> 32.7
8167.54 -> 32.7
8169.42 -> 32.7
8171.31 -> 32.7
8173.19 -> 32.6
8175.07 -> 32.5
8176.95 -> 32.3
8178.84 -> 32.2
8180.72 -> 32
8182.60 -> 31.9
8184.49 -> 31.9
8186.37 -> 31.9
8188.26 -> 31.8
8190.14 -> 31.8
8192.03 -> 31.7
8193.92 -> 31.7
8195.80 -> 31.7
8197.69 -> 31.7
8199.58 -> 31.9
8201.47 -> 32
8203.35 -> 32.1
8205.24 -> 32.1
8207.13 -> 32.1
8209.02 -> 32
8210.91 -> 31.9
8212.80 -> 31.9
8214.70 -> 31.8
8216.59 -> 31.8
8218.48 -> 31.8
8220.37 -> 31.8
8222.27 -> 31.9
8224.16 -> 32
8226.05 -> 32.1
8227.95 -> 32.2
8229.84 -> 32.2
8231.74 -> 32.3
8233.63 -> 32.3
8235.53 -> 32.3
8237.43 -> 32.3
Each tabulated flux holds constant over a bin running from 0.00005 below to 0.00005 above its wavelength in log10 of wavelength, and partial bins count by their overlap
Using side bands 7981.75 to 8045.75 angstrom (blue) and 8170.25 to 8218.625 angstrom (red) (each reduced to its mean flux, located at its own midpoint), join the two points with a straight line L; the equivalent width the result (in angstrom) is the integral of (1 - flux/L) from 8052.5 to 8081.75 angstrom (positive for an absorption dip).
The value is -0.08 angstrom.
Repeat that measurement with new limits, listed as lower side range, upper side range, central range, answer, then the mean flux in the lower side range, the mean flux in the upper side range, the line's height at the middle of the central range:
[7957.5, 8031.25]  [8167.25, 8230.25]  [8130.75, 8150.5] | -0.2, 33.9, 32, 32.6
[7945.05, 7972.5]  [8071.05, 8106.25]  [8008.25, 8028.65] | -0.1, 34.1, 32.9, 33.6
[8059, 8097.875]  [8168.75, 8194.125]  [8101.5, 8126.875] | -0.4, 33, 32.1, 32.7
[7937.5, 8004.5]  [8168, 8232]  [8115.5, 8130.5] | -0.2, 34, 32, 32.7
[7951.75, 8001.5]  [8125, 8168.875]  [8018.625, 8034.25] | 0.1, 34.1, 32.8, 33.7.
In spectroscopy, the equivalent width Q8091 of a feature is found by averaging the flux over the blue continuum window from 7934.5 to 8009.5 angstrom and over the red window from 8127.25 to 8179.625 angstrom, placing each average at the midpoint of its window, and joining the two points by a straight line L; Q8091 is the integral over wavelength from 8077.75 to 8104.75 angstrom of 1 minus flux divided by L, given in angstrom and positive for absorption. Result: 0.3 angstrom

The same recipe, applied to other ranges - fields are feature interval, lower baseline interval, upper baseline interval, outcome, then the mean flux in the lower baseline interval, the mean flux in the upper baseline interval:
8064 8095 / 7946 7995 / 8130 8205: 0.2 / 34.1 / 32.5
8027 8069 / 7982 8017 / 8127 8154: 0.3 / 33.9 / 32.9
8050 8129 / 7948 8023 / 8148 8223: -0.1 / 34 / 32.2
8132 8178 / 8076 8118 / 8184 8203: -0.7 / 33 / 31.8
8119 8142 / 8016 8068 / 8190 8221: -0.3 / 33.4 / 31.9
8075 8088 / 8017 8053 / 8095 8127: 0.1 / 33.4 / 33.1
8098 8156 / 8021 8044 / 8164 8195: -0.7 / 33.4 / 32.2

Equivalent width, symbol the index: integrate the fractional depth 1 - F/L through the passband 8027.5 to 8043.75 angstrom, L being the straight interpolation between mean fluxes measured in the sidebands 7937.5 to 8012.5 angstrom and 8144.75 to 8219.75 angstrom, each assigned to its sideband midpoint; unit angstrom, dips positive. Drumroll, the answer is 0.02 angstrom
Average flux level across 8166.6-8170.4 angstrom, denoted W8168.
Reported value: 32.6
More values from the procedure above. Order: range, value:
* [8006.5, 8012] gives 33.8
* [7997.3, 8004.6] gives 33.9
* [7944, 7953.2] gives 33.6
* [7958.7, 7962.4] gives 34.3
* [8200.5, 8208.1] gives 32.1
